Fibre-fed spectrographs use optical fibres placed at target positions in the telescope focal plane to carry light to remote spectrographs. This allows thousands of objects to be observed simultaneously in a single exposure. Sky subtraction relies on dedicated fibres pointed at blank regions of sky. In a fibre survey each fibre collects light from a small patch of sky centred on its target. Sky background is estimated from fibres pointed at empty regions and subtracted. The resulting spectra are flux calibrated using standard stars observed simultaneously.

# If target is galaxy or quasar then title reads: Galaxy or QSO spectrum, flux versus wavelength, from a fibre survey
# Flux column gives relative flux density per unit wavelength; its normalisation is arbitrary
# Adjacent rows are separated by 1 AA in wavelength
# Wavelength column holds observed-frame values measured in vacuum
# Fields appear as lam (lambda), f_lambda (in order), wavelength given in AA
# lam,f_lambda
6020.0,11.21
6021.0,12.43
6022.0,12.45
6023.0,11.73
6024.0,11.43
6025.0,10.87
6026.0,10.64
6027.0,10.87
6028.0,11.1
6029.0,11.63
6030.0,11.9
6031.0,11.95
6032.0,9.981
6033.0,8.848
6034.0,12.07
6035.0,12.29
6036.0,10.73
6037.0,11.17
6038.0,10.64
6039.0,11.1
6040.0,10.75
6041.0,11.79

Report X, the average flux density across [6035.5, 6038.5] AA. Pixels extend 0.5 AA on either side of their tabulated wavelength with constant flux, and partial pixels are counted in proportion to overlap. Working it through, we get 10.8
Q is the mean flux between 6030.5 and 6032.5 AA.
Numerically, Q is 11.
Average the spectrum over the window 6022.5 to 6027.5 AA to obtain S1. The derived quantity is 11.1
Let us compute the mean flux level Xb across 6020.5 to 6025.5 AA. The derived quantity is 11.8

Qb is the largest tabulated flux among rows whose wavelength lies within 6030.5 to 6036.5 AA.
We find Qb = 12.29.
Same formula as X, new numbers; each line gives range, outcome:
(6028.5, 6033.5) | 10.9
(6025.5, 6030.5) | 11.2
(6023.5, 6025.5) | 11.1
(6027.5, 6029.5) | 11.4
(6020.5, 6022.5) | 12.4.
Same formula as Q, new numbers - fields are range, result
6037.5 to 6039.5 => 10.9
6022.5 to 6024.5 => 11.6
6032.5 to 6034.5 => 10.5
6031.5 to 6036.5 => 10.8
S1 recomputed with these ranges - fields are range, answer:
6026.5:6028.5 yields 11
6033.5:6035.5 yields 12.2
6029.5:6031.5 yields 11.9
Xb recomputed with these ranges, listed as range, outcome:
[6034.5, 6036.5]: 11.5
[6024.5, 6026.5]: 10.8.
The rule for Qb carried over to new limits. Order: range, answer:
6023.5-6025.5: 11.43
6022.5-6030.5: 11.9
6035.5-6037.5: 11.17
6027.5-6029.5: 11.63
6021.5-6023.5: 12.45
